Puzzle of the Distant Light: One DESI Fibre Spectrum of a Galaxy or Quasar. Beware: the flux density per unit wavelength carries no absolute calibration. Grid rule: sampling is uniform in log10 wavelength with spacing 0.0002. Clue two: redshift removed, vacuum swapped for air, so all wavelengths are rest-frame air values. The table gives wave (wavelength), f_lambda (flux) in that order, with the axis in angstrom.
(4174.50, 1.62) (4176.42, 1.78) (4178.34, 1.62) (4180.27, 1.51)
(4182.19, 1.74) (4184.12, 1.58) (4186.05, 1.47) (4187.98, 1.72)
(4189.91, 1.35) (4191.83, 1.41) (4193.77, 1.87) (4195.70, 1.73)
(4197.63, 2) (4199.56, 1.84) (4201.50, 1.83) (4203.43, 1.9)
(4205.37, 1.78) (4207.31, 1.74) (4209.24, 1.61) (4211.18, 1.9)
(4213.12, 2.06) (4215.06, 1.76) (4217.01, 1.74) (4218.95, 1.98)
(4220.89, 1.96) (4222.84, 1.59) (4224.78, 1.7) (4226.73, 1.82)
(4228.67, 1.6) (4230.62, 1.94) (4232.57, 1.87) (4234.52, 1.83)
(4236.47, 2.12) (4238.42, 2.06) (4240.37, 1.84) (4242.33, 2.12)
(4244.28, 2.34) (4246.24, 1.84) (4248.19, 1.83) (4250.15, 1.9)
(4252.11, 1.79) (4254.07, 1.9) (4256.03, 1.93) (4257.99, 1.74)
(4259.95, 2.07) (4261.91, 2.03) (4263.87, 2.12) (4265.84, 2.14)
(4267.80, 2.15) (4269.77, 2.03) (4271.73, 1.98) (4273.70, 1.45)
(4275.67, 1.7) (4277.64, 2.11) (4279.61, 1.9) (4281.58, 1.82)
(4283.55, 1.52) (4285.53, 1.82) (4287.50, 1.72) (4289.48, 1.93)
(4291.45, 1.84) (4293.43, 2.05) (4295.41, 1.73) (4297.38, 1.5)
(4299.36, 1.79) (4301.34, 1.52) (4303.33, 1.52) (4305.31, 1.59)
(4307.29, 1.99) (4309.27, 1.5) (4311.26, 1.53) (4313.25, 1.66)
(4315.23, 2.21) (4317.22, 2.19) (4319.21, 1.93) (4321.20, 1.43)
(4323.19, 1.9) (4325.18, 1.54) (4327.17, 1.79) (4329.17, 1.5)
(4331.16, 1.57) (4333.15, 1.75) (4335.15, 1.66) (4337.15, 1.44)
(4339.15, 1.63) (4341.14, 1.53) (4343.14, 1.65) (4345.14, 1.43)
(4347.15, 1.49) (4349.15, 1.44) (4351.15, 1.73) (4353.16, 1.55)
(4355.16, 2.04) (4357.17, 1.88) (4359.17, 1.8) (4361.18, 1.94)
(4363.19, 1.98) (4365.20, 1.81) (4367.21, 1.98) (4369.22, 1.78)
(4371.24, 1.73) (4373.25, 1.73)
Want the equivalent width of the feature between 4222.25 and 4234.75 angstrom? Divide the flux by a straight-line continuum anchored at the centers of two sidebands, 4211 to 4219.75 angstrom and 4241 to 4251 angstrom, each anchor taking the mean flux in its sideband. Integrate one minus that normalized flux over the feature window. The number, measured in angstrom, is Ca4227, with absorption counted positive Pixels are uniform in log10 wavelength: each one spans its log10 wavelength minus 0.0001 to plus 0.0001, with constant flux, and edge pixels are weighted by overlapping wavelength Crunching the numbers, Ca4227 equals 1.1 angstrom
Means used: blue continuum 1.88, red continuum 2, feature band 1.77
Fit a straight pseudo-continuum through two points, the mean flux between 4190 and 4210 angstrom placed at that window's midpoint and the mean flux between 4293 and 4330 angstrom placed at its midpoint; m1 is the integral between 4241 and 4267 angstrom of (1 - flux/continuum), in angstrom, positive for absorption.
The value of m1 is -3.6 angstrom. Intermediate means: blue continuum 1.76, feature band 1.98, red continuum 1.73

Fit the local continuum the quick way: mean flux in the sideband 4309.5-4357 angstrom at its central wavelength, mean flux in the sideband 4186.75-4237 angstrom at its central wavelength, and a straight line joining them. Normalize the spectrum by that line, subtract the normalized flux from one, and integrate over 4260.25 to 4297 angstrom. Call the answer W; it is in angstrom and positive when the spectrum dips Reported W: -3.4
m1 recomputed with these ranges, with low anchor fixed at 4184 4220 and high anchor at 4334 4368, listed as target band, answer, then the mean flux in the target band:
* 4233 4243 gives -1.4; 1.98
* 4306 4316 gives -0.3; 1.76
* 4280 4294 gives -0.7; 1.81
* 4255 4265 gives -1.4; 1.98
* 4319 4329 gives 0.2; 1.68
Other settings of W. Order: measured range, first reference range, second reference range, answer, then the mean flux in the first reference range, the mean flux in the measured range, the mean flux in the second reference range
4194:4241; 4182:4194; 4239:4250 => -1.6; 1.56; 1.84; 1.99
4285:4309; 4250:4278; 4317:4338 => 0.8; 1.93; 1.74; 1.68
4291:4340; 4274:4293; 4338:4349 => -1.3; 1.81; 1.71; 1.54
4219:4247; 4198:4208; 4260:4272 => 0.7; 1.83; 1.91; 2.08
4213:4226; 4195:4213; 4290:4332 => 0.0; 1.83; 1.81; 1.73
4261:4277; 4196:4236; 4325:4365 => -1.7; 1.82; 1.95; 1.67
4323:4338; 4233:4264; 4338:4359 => 0.6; 1.96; 1.63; 1.64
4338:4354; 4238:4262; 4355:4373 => 2.8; 1.95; 1.56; 1.87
